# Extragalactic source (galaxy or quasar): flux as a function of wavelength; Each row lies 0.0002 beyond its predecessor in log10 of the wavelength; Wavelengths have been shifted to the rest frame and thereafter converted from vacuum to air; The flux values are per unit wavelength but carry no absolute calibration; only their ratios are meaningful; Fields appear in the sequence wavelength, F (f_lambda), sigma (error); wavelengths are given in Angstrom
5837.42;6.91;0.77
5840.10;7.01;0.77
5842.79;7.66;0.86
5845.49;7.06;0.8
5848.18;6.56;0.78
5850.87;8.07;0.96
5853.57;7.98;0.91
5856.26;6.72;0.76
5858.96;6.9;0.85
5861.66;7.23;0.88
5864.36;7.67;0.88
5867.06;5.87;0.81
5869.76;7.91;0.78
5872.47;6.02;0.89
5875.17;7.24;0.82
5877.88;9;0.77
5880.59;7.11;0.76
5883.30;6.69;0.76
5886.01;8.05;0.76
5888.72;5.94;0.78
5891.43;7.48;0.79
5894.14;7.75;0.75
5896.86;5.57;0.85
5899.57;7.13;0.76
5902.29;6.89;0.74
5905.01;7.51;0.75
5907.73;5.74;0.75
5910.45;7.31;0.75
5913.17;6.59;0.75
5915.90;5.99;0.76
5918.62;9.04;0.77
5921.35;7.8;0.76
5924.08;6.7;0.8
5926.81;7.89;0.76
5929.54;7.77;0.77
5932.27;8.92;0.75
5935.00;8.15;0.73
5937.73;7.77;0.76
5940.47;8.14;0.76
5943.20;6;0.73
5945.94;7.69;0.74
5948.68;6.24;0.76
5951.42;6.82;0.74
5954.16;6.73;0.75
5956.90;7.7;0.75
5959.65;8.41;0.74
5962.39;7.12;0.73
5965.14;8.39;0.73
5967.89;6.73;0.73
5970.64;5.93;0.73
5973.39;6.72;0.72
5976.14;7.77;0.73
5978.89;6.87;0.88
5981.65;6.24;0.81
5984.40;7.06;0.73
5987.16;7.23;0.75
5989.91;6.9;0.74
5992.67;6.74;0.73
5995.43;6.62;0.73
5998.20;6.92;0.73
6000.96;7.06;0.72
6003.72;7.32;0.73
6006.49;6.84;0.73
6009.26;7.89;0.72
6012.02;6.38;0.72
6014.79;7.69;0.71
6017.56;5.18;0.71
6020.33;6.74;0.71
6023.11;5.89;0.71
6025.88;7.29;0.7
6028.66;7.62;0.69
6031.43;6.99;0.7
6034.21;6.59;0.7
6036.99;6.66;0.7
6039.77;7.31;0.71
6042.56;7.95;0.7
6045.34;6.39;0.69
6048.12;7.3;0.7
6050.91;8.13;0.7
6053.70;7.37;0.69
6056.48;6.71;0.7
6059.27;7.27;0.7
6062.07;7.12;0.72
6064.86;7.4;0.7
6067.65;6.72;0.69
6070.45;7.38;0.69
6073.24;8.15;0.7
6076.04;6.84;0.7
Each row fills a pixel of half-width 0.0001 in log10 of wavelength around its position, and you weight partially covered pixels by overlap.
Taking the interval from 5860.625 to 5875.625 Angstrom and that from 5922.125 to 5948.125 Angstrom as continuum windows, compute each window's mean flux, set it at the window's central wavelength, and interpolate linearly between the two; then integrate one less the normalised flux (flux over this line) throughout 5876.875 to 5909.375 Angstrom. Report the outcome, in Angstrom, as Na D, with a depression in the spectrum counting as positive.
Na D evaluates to 0.71 Angstrom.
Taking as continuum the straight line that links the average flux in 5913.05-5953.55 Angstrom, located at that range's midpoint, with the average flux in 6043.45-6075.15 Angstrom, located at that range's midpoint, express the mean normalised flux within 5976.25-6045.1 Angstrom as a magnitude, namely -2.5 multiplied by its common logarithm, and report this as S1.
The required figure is 0.06 mag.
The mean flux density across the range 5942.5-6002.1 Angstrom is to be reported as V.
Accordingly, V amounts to 7.01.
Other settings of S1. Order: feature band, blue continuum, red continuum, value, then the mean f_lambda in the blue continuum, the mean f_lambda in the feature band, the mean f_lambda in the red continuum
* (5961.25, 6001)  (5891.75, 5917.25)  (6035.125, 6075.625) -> 0.009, 6.75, 6.95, 7.26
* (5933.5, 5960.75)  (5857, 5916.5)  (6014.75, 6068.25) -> -0.056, 6.99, 7.36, 7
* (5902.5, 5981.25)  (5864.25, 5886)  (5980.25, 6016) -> -0.029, 7.21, 7.28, 6.99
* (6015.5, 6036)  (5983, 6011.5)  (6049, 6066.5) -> 0.082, 7.04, 6.65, 7.32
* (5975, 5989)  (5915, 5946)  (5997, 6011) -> 0.048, 7.68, 7.02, 7.19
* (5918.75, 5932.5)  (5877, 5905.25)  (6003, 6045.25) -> -0.107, 7.15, 7.83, 6.93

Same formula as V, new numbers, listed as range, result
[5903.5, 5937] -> 7.46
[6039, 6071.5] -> 7.25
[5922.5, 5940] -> 7.88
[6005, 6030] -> 6.83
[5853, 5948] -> 7.25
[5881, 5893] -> 7.06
